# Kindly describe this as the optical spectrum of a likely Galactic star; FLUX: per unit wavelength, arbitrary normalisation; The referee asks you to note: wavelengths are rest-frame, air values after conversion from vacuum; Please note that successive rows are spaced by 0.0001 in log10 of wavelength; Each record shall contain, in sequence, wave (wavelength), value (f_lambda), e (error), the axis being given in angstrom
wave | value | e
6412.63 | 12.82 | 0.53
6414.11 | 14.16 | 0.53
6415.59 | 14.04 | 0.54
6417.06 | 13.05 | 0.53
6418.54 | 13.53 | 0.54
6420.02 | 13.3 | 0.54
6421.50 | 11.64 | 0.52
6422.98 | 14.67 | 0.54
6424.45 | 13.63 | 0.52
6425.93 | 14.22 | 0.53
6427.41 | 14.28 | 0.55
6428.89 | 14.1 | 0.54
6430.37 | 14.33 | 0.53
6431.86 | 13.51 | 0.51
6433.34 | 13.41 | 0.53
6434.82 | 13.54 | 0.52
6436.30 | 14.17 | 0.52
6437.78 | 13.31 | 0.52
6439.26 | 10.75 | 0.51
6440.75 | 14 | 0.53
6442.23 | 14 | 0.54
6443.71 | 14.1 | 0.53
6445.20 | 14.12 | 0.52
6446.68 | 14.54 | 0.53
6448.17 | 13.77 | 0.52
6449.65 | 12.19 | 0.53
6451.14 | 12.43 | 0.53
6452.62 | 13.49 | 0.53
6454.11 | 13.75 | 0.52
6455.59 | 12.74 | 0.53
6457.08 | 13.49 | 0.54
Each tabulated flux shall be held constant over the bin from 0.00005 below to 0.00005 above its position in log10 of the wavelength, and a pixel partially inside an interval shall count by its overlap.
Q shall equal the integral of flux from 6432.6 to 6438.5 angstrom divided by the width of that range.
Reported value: 13.6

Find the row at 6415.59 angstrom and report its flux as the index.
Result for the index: 14.04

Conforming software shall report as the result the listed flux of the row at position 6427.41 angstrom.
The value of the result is 14.28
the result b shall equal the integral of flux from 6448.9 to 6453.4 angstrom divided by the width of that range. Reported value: 12.7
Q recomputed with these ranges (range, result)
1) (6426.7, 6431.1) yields 14.2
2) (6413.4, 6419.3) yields 13.7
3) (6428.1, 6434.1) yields 13.8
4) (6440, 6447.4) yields 14.1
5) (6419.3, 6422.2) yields 12.5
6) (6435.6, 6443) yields 13.3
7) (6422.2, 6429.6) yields 14.2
